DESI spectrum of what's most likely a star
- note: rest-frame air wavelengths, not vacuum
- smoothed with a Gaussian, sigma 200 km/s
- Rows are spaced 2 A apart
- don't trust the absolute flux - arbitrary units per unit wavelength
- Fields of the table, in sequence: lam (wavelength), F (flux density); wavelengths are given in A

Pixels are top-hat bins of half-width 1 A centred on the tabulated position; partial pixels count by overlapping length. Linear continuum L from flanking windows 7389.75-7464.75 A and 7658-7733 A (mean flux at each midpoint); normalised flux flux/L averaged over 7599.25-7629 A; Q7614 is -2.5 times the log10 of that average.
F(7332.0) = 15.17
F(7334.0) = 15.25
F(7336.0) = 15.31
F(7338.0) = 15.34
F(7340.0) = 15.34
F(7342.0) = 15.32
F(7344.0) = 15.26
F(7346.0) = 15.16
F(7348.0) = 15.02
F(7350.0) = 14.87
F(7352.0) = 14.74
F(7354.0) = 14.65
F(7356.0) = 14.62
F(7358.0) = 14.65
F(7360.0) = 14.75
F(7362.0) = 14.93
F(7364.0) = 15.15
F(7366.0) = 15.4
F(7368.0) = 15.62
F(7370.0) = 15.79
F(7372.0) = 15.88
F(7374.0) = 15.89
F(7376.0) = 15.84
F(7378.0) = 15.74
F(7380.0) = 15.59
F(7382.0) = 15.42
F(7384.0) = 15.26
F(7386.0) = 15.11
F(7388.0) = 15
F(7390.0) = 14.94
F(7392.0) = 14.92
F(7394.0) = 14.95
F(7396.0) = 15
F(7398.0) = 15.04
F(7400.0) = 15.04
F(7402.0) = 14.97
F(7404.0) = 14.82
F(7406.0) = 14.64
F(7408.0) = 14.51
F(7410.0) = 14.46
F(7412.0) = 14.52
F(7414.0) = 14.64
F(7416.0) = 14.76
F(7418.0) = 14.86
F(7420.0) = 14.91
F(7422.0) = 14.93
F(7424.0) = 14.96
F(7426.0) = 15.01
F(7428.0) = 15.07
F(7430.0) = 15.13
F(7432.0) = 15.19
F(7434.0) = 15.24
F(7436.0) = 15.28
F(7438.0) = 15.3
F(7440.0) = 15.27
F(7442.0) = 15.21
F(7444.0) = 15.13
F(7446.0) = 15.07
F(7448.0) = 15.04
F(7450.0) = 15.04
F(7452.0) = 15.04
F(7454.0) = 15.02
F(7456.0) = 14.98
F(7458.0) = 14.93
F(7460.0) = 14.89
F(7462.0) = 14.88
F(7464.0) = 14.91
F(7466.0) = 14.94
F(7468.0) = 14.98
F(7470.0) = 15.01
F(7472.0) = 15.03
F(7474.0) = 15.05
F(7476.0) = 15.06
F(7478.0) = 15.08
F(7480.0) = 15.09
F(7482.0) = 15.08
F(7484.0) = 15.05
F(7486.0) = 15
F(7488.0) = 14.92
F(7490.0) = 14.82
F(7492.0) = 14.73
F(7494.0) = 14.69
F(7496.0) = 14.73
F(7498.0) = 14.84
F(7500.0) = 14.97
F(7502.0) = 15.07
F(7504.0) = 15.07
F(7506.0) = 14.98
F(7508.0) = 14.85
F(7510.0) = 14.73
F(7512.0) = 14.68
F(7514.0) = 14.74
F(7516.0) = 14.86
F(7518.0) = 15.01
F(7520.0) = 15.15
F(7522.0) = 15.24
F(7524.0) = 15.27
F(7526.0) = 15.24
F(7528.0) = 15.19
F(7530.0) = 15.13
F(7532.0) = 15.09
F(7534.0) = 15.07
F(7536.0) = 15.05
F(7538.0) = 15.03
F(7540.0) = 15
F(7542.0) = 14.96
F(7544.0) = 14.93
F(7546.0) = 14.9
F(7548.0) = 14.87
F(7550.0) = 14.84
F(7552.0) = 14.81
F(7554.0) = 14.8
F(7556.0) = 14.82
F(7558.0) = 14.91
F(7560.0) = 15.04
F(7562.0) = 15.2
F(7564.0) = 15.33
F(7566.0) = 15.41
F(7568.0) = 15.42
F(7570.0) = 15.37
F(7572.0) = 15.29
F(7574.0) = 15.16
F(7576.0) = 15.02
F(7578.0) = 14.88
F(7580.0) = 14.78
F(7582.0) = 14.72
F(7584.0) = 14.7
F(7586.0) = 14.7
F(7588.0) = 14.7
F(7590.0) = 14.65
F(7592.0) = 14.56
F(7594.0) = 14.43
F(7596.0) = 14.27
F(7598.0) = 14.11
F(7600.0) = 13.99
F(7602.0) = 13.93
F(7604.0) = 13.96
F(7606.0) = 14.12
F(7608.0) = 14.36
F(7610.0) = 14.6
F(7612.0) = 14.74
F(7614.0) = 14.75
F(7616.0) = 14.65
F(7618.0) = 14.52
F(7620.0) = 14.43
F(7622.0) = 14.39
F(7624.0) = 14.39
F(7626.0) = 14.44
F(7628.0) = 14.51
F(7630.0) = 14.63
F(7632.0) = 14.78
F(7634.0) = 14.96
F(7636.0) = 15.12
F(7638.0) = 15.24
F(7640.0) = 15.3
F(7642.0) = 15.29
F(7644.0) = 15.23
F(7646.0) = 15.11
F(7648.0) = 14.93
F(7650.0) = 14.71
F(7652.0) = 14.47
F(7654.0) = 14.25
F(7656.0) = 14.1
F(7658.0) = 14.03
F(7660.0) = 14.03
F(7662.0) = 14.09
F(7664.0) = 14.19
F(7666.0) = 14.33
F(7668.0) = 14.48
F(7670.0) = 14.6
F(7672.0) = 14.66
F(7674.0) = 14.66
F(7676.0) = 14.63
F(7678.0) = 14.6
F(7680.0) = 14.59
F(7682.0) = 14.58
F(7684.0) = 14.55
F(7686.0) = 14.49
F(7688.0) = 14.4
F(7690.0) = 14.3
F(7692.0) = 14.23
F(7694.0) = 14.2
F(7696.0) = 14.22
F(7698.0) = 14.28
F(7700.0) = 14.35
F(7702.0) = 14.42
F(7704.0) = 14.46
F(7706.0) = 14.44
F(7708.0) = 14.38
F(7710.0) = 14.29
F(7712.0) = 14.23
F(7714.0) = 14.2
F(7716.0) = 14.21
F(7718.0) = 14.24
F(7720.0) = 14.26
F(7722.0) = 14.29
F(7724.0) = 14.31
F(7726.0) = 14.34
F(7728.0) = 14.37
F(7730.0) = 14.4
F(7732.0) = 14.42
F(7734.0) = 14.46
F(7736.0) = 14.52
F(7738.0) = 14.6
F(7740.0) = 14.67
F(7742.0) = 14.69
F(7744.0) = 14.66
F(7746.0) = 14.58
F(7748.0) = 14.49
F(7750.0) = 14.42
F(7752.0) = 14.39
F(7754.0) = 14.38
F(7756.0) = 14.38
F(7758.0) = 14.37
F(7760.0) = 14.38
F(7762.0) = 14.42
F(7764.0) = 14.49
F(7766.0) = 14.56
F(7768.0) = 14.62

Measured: 0.01 mag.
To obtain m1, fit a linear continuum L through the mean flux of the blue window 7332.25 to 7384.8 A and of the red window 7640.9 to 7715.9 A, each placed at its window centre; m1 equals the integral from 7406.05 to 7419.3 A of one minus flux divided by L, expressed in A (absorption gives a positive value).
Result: 0.4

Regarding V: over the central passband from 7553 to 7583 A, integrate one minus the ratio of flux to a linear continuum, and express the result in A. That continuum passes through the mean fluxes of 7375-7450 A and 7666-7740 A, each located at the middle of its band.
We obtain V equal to -0.8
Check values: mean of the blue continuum 15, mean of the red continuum 14.4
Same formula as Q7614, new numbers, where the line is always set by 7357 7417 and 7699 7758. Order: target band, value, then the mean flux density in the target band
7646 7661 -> 0.011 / 14.4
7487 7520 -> 0.000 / 14.9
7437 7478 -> -0.006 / 15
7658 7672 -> 0.018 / 14.3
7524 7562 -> -0.015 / 15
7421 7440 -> -0.008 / 15.1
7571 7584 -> -0.017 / 15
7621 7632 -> 0.009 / 14.5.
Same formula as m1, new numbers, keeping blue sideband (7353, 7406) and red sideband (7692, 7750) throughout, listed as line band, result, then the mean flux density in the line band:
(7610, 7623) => 0.0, 14.6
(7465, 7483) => -0.1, 15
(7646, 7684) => 0.2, 14.5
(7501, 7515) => 0.0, 14.9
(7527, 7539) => -0.2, 15.1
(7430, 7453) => -0.2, 15.2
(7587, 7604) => 0.4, 14.3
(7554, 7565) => -0.2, 15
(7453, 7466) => 0.1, 14.9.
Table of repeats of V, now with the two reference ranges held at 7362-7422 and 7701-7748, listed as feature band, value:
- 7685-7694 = 0.09 A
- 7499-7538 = -0.45 A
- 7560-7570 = -0.38 A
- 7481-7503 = 0.01 A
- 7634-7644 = -0.42 A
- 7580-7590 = 0.00 A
